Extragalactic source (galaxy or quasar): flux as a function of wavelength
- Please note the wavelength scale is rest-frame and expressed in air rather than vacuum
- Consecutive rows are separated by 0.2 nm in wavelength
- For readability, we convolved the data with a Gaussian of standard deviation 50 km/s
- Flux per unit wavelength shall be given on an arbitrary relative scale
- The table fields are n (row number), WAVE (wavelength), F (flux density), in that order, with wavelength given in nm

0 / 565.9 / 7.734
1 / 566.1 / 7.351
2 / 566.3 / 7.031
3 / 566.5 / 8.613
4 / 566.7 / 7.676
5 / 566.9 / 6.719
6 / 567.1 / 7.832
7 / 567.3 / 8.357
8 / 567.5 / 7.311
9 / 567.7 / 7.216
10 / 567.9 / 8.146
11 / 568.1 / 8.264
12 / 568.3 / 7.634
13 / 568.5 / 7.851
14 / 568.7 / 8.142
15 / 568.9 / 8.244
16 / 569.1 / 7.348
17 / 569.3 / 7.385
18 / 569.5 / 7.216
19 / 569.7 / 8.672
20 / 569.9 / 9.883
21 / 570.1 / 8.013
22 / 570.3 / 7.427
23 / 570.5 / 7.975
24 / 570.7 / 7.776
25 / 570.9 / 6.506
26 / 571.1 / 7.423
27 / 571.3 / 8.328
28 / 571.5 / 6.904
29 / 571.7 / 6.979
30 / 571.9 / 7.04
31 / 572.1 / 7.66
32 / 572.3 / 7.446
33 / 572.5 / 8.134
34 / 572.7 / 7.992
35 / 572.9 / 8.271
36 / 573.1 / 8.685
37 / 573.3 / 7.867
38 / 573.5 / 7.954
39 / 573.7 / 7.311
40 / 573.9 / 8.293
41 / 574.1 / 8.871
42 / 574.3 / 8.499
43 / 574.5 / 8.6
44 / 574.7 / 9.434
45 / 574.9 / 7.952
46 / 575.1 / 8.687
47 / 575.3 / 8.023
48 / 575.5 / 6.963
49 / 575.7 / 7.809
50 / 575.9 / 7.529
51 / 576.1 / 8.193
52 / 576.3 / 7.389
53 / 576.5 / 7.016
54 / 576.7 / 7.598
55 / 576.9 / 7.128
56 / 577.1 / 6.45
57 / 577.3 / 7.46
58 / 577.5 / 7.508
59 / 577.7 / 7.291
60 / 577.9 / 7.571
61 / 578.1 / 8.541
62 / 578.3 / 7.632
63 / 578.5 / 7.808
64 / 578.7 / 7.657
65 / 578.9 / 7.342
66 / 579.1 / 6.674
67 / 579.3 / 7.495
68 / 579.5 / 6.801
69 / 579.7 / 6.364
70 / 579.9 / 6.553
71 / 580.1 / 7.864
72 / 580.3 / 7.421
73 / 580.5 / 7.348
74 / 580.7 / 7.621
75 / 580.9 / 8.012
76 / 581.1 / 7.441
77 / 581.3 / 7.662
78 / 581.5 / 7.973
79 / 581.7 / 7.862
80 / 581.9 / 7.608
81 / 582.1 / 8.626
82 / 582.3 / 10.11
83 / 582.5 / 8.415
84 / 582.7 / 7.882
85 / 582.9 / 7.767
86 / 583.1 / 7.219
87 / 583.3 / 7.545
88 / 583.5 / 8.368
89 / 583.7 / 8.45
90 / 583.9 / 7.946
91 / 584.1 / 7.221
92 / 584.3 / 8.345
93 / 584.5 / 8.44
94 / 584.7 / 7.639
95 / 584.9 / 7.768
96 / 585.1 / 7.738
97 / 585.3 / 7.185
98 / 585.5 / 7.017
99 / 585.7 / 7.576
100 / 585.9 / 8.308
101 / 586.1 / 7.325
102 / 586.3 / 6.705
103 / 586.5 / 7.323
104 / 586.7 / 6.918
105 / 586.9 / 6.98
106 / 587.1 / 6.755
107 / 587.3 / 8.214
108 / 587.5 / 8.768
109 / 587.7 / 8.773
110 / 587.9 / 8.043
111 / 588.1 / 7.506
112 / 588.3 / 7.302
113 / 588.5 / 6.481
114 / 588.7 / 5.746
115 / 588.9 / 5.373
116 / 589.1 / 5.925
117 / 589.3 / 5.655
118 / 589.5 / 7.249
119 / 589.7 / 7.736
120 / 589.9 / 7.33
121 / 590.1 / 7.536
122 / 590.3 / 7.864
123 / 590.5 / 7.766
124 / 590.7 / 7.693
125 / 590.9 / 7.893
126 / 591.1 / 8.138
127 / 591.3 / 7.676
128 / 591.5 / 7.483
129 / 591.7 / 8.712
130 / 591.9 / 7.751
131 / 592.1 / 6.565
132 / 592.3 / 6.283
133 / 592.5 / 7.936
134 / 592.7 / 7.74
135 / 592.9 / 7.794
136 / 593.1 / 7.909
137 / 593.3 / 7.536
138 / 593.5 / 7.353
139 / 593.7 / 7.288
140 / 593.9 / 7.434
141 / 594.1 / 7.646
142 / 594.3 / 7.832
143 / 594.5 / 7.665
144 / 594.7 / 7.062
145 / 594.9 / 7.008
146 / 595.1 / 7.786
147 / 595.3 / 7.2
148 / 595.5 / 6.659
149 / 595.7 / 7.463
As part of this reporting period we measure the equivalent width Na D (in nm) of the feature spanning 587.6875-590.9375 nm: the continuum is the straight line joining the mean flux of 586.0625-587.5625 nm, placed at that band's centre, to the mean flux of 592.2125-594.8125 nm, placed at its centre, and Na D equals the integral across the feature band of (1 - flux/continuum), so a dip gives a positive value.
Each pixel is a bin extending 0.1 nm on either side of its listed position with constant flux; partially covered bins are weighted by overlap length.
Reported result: 0.13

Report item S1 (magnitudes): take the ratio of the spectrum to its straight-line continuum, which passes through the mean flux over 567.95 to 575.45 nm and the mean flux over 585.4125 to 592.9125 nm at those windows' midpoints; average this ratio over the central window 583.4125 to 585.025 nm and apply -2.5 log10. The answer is -0.07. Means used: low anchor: 7.96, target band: 8.02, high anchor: 7.36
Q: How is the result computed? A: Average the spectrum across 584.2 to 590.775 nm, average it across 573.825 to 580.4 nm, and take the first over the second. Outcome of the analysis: 1.0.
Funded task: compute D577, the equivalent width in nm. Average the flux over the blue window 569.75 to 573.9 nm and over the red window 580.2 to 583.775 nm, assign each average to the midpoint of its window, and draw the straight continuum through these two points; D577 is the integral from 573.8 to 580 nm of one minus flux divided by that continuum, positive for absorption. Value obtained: 0.18 nm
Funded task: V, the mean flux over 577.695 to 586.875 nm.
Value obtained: 7.66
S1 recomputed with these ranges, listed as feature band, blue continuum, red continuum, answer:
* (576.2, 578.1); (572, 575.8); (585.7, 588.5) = 0.093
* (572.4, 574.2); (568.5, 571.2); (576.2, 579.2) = -0.069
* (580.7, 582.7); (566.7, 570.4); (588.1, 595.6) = -0.083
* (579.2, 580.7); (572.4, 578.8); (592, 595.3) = 0.089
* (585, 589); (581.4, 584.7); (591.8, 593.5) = 0.075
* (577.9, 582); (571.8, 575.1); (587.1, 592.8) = 0.051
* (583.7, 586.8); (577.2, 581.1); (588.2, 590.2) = -0.097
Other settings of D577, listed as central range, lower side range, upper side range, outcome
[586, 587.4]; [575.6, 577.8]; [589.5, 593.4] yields 0.07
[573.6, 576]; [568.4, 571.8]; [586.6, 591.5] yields -0.16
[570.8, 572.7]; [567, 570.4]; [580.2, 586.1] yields 0.12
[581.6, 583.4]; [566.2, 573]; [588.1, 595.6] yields -0.15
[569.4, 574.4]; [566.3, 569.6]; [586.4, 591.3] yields -0.16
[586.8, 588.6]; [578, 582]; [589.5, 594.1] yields -0.02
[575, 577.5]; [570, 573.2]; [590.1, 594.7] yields 0.04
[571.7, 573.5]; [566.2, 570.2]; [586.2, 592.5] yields -0.02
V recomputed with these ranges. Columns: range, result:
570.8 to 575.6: 7.91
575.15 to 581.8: 7.46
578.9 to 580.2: 6.99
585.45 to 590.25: 7.2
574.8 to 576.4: 7.82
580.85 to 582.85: 8.15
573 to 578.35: 7.86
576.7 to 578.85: 7.51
